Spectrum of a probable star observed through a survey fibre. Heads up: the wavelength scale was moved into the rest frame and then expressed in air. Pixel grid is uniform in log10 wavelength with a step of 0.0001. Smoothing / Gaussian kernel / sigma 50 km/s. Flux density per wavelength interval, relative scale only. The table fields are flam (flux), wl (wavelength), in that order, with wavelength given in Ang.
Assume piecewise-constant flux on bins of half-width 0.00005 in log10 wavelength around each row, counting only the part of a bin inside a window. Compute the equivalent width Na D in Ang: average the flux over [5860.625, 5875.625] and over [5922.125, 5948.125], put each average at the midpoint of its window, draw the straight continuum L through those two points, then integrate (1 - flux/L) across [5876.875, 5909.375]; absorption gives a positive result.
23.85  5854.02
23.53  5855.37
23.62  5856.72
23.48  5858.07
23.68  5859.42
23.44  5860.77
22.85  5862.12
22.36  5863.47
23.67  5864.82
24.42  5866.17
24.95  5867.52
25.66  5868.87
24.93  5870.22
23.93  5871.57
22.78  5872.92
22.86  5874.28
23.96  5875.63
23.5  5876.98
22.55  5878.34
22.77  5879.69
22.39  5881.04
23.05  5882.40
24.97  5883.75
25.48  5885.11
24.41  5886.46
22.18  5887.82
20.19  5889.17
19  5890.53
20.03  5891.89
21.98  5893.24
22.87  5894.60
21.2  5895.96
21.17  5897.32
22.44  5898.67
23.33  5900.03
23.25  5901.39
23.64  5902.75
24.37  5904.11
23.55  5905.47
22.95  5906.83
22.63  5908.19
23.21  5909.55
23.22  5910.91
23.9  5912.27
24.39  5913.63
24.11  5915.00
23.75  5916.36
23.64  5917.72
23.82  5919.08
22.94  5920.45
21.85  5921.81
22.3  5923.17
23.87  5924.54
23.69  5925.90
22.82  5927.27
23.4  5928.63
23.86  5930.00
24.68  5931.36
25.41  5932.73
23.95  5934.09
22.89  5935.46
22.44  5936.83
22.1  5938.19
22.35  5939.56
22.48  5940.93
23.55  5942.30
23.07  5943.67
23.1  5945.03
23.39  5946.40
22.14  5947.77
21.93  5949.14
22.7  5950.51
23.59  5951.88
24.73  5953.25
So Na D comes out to 1.3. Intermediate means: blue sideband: 23.8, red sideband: 23.2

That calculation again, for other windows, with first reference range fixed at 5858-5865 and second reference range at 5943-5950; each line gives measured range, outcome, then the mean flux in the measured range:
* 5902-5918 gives -0.5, 23.6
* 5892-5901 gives 0.4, 22.1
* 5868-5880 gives -0.3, 23.7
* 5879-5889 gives -0.2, 23.5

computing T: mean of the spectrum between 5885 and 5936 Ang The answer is 23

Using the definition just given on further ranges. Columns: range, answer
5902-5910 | 23.4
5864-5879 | 23.9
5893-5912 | 22.9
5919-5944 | 23.2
